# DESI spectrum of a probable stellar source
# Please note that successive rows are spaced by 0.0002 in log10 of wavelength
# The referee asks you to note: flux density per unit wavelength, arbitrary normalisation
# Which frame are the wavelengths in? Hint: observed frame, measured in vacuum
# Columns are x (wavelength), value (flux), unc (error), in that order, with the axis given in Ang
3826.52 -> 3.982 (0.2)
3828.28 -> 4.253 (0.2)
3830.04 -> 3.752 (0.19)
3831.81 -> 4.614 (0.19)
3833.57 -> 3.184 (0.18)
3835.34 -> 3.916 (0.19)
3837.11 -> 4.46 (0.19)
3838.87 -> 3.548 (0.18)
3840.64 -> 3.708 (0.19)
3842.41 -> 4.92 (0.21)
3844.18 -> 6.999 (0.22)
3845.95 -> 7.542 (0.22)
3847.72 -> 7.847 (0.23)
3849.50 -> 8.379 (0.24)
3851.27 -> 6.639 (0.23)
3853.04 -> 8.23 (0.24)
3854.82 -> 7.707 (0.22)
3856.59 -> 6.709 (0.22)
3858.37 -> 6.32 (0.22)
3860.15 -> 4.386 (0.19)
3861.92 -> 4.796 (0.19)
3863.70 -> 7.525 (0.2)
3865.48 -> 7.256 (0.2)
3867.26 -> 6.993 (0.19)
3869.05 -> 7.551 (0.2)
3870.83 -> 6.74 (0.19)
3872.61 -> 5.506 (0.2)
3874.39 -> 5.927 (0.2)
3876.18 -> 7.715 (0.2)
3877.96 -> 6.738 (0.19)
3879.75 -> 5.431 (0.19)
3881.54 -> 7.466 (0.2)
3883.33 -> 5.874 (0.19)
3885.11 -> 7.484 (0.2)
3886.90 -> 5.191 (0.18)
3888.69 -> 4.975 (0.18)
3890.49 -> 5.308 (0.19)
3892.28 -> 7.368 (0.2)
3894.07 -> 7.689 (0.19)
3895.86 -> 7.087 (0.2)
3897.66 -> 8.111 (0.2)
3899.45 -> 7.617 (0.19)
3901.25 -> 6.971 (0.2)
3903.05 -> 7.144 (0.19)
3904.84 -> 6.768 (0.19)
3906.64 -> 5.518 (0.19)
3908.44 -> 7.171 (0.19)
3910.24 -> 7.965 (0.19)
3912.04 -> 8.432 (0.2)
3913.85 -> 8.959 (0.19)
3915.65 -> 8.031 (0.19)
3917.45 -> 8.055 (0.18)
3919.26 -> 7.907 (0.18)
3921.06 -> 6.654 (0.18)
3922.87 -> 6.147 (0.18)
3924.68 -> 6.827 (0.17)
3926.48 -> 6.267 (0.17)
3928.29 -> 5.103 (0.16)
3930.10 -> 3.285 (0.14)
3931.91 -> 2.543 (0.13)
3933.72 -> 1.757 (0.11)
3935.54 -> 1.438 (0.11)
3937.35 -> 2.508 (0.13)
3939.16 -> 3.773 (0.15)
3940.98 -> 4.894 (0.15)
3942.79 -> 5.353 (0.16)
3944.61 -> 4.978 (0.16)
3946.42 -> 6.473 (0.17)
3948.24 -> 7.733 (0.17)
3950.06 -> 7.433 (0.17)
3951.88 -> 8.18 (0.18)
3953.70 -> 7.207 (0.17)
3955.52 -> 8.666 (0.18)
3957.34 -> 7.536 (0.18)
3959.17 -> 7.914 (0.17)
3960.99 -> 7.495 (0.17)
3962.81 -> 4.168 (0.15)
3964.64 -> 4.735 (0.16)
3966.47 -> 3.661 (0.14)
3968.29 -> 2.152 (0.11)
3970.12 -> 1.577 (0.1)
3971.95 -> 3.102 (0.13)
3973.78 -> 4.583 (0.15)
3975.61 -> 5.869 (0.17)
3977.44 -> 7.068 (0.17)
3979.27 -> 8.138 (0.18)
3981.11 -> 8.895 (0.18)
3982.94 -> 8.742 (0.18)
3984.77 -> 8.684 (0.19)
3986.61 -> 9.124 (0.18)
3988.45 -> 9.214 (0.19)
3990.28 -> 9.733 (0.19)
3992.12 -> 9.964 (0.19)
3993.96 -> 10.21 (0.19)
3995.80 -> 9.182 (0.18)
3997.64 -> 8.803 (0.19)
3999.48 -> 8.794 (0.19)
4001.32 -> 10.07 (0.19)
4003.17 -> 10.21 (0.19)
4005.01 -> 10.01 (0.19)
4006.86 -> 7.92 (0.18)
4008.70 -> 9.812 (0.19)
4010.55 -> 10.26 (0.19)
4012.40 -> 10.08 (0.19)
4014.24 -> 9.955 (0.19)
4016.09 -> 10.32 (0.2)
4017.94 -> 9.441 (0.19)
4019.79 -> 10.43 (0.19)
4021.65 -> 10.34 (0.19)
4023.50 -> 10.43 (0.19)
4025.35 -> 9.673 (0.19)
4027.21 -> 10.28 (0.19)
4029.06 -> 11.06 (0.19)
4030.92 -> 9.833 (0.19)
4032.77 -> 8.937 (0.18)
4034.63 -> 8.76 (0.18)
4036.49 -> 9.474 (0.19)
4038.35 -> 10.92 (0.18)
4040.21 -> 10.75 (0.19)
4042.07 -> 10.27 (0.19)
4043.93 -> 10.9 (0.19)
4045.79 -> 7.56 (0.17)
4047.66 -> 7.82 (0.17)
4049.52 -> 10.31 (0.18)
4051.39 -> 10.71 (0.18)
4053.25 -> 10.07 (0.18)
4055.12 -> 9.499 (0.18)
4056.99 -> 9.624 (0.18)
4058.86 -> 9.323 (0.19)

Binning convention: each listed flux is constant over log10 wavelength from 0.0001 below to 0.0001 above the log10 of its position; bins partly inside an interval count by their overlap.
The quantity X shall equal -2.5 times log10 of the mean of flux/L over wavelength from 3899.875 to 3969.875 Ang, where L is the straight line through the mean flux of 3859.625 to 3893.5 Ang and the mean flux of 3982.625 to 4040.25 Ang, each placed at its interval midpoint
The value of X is 0.28 mag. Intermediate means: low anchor 6.36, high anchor 9.73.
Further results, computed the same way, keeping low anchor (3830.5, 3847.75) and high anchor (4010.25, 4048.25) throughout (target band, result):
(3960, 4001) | 0.23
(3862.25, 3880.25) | -0.17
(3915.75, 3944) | 0.41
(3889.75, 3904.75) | -0.12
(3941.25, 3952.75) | 0.18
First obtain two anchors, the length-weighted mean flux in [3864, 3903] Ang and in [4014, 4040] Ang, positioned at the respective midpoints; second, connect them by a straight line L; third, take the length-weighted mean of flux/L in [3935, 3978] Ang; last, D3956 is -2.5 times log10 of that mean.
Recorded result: 0.48 mag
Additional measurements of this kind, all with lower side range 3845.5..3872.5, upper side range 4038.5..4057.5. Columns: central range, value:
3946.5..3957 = 0.08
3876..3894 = 0.15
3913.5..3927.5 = 0.08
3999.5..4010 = -0.05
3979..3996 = -0.04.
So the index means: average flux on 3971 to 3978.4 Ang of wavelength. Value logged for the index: 5.16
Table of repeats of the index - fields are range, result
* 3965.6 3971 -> 2.46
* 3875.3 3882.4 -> 6.83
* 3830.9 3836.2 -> 3.9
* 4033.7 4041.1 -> 9.97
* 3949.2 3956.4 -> 7.87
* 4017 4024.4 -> 10.2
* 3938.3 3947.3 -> 5.1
